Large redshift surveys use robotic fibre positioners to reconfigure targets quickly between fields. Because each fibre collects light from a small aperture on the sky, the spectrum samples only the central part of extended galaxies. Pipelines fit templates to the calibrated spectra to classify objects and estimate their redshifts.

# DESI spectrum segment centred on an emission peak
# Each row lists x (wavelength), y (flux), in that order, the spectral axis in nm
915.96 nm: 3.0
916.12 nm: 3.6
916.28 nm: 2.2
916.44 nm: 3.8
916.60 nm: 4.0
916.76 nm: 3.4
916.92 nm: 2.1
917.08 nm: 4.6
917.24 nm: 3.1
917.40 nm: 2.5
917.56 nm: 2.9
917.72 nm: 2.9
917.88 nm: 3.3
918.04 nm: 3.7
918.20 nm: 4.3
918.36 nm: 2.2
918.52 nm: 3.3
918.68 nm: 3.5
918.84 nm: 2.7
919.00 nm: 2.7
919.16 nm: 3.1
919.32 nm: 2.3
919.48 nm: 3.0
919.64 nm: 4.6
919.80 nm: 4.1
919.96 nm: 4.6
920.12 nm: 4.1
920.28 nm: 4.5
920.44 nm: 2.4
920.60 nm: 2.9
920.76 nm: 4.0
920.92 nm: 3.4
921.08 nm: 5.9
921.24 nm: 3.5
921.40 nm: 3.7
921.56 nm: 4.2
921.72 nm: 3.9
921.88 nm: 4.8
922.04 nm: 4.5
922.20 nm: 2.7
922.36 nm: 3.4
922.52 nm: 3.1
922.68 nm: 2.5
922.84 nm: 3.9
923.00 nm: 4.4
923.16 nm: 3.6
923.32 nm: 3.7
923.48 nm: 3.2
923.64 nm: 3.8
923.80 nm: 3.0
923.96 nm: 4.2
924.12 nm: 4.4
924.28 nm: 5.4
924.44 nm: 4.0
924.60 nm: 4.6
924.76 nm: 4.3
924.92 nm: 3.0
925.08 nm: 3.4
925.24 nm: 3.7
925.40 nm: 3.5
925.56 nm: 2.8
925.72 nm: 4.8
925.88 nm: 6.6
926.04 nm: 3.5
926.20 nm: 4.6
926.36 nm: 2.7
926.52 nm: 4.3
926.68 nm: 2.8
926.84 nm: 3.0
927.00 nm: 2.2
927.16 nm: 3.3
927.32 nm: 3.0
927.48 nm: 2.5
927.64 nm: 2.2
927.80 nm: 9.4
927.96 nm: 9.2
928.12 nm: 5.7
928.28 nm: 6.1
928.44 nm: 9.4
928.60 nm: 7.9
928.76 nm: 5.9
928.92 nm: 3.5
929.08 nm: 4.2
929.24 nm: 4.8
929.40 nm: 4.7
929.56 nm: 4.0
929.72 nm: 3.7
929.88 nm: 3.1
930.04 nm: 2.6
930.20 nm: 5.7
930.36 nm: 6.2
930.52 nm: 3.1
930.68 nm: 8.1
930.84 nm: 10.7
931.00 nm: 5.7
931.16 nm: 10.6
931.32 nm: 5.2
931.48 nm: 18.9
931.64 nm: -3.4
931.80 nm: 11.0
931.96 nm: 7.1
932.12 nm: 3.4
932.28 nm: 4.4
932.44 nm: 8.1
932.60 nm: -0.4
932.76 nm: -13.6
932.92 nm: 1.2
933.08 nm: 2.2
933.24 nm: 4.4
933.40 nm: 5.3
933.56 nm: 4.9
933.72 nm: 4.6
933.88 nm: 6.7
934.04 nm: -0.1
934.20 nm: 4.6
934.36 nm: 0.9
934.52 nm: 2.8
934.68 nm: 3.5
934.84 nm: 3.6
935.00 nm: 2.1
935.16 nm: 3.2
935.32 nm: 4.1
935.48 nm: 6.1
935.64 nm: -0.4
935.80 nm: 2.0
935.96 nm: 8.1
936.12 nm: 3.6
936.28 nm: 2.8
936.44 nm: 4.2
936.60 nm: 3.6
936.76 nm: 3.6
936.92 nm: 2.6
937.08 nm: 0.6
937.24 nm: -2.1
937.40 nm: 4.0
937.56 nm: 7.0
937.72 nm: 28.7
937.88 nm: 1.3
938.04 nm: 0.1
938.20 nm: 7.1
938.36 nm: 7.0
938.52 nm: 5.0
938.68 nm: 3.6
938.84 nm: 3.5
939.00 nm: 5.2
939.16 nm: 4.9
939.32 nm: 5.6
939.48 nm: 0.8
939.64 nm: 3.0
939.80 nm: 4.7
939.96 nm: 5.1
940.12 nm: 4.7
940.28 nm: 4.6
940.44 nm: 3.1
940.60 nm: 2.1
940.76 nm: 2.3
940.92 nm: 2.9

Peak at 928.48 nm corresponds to Halpha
